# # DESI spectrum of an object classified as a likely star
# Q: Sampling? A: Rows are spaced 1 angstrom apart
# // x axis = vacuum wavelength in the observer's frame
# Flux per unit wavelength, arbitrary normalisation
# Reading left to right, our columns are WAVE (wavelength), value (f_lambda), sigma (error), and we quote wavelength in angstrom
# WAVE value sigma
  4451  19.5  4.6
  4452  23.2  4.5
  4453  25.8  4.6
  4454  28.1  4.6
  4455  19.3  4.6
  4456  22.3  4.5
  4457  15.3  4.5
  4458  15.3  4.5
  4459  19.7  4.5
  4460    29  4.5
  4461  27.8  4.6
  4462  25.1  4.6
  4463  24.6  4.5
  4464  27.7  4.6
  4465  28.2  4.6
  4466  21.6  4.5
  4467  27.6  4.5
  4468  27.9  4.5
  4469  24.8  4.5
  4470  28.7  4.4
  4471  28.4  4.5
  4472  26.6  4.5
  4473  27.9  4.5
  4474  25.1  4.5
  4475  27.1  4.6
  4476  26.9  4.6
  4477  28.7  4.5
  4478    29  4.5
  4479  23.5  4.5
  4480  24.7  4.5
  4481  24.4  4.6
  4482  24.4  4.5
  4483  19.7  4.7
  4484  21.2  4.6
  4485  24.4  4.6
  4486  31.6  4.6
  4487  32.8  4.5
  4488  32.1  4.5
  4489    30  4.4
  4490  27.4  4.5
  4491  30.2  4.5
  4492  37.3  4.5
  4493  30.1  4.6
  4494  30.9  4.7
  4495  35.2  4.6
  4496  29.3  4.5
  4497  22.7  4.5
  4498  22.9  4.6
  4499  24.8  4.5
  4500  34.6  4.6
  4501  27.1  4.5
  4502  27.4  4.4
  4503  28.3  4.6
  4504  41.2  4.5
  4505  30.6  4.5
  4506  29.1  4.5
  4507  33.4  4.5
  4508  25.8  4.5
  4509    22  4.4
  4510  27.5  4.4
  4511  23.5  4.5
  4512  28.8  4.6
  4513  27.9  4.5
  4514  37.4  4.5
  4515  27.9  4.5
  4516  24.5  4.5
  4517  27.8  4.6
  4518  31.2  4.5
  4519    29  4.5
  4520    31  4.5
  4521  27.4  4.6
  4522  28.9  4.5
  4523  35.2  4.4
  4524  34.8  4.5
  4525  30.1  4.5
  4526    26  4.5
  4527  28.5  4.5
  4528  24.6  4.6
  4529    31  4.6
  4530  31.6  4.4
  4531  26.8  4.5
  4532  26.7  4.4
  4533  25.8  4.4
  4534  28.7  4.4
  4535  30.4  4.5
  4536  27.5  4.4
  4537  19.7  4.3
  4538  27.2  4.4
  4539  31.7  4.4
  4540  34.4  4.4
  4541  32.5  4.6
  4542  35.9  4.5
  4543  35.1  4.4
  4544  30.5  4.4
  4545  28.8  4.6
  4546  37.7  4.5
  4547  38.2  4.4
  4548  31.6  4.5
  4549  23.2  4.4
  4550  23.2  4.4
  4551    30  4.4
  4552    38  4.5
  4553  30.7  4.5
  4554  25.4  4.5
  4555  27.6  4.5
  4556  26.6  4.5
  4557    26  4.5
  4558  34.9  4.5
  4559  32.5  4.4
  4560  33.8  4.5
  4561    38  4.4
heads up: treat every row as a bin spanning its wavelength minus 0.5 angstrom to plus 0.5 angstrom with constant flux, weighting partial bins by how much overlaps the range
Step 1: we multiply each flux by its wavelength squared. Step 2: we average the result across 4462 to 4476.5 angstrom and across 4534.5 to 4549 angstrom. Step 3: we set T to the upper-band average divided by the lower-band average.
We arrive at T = 1.21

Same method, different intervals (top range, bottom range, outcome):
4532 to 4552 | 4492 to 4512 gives 1.06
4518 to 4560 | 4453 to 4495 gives 1.17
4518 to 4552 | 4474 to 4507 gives 1.07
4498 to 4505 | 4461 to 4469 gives 1.17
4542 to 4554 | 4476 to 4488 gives 1.24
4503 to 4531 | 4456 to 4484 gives 1.20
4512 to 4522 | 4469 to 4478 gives 1.09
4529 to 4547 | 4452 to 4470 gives 1.29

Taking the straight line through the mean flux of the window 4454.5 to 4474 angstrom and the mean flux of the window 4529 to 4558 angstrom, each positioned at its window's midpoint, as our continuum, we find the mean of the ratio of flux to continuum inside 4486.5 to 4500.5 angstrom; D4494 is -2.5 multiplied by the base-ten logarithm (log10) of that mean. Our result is -0.13 mag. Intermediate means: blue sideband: 24.6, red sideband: 29.8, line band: 30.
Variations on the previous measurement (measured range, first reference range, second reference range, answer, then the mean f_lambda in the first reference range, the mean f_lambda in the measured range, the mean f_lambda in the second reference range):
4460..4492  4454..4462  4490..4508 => -0.06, 21.9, 27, 30.1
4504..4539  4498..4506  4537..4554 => 0.07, 30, 28.7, 31.2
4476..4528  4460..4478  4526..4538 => -0.06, 26.9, 28.7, 27.3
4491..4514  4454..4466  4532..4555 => -0.10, 23.3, 29.3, 30.1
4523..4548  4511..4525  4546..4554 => 0.00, 29.9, 30.3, 30.8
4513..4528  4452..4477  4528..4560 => -0.05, 25.1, 29.7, 30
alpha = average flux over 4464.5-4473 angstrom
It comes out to 26.8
